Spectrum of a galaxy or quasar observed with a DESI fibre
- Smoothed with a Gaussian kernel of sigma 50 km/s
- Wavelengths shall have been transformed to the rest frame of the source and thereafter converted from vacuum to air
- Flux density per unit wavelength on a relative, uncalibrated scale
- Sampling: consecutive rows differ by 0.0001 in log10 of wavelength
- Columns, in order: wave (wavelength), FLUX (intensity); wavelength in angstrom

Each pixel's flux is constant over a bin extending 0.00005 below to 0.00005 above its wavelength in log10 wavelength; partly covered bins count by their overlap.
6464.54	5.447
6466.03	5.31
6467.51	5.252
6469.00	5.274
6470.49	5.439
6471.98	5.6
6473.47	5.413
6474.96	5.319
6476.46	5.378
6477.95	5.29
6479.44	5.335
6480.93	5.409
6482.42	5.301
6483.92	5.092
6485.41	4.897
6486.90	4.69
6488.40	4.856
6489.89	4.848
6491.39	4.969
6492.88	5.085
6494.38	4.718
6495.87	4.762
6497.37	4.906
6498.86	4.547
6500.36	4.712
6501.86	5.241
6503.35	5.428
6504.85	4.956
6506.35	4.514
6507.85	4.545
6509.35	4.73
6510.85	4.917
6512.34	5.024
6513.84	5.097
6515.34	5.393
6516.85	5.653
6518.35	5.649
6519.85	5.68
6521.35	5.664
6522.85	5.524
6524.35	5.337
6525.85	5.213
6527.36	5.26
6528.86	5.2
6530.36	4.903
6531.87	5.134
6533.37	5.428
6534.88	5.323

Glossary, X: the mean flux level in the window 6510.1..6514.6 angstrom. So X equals 5.02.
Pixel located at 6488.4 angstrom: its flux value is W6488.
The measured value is 4.856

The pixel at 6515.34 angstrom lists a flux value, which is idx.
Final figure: 5.393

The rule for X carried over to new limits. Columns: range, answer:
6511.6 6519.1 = 5.36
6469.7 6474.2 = 5.48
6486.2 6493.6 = 4.89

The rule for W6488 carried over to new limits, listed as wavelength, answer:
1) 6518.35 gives 5.649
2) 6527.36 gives 5.26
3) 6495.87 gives 4.762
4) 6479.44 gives 5.335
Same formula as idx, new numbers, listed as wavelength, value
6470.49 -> 5.439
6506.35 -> 4.514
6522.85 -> 5.524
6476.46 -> 5.378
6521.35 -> 5.664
